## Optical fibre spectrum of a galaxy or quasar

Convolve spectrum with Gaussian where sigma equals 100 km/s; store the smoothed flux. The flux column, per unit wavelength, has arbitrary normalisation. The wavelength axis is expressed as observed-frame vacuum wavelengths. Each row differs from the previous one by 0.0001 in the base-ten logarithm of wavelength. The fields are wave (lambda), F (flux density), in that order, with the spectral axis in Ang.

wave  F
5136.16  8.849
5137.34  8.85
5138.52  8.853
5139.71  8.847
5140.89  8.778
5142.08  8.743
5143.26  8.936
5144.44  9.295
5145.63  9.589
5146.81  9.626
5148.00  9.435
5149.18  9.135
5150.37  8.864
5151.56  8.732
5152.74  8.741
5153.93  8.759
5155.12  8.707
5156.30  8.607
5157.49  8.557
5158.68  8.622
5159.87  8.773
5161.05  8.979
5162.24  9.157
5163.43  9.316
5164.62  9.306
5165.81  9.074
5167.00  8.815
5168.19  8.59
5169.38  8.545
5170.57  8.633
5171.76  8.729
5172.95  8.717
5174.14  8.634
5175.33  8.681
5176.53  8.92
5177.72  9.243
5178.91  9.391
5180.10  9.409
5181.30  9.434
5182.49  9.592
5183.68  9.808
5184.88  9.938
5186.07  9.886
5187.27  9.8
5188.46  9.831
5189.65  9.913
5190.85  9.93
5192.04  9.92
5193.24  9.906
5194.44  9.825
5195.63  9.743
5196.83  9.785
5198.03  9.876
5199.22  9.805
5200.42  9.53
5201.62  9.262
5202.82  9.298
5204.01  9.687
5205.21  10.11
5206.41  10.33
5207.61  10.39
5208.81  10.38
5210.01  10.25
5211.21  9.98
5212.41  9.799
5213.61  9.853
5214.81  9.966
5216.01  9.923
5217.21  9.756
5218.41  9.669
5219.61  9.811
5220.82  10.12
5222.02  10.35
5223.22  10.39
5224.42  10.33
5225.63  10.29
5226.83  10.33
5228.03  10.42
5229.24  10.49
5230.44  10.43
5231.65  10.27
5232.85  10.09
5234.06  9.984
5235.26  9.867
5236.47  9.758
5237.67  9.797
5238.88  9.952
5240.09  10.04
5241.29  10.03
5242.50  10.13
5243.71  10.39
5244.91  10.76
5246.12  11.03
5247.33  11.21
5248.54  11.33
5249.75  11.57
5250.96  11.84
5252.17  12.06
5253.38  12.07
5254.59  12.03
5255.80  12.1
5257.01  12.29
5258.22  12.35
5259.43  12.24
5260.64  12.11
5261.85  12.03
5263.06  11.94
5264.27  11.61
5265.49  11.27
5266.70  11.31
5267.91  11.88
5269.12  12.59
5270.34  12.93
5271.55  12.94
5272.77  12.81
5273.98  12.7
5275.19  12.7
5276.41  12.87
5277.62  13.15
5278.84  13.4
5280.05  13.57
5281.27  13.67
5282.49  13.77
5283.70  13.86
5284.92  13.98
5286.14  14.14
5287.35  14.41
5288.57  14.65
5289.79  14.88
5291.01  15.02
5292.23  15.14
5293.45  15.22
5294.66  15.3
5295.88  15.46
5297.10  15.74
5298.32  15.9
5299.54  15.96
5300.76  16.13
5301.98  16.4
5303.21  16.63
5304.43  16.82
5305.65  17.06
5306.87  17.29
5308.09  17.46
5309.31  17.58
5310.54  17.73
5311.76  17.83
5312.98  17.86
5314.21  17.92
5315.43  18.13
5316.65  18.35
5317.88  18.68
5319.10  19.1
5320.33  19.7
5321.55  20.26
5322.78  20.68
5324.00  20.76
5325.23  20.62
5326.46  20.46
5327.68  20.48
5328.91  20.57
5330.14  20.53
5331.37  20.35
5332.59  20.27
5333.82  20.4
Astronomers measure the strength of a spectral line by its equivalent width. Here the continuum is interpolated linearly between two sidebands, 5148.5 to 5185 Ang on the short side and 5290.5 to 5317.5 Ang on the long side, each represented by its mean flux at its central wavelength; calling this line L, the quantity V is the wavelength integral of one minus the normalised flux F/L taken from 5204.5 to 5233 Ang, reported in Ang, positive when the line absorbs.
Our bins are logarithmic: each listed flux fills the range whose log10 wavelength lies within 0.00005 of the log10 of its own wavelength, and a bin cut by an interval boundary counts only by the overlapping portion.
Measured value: 4.15 Ang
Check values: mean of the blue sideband 8.97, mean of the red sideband 16.7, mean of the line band 10.2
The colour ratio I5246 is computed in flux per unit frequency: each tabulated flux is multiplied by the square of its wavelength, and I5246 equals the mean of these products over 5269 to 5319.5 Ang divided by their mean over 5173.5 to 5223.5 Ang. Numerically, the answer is 1.64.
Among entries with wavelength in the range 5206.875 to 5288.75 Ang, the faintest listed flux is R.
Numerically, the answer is 9.669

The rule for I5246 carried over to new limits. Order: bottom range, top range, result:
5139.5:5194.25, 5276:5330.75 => 1.93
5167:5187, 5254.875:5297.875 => 1.52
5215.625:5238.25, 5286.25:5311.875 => 1.63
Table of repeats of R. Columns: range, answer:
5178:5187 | 9.391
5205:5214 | 9.799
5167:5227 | 8.545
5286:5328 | 14.14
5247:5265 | 11.21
